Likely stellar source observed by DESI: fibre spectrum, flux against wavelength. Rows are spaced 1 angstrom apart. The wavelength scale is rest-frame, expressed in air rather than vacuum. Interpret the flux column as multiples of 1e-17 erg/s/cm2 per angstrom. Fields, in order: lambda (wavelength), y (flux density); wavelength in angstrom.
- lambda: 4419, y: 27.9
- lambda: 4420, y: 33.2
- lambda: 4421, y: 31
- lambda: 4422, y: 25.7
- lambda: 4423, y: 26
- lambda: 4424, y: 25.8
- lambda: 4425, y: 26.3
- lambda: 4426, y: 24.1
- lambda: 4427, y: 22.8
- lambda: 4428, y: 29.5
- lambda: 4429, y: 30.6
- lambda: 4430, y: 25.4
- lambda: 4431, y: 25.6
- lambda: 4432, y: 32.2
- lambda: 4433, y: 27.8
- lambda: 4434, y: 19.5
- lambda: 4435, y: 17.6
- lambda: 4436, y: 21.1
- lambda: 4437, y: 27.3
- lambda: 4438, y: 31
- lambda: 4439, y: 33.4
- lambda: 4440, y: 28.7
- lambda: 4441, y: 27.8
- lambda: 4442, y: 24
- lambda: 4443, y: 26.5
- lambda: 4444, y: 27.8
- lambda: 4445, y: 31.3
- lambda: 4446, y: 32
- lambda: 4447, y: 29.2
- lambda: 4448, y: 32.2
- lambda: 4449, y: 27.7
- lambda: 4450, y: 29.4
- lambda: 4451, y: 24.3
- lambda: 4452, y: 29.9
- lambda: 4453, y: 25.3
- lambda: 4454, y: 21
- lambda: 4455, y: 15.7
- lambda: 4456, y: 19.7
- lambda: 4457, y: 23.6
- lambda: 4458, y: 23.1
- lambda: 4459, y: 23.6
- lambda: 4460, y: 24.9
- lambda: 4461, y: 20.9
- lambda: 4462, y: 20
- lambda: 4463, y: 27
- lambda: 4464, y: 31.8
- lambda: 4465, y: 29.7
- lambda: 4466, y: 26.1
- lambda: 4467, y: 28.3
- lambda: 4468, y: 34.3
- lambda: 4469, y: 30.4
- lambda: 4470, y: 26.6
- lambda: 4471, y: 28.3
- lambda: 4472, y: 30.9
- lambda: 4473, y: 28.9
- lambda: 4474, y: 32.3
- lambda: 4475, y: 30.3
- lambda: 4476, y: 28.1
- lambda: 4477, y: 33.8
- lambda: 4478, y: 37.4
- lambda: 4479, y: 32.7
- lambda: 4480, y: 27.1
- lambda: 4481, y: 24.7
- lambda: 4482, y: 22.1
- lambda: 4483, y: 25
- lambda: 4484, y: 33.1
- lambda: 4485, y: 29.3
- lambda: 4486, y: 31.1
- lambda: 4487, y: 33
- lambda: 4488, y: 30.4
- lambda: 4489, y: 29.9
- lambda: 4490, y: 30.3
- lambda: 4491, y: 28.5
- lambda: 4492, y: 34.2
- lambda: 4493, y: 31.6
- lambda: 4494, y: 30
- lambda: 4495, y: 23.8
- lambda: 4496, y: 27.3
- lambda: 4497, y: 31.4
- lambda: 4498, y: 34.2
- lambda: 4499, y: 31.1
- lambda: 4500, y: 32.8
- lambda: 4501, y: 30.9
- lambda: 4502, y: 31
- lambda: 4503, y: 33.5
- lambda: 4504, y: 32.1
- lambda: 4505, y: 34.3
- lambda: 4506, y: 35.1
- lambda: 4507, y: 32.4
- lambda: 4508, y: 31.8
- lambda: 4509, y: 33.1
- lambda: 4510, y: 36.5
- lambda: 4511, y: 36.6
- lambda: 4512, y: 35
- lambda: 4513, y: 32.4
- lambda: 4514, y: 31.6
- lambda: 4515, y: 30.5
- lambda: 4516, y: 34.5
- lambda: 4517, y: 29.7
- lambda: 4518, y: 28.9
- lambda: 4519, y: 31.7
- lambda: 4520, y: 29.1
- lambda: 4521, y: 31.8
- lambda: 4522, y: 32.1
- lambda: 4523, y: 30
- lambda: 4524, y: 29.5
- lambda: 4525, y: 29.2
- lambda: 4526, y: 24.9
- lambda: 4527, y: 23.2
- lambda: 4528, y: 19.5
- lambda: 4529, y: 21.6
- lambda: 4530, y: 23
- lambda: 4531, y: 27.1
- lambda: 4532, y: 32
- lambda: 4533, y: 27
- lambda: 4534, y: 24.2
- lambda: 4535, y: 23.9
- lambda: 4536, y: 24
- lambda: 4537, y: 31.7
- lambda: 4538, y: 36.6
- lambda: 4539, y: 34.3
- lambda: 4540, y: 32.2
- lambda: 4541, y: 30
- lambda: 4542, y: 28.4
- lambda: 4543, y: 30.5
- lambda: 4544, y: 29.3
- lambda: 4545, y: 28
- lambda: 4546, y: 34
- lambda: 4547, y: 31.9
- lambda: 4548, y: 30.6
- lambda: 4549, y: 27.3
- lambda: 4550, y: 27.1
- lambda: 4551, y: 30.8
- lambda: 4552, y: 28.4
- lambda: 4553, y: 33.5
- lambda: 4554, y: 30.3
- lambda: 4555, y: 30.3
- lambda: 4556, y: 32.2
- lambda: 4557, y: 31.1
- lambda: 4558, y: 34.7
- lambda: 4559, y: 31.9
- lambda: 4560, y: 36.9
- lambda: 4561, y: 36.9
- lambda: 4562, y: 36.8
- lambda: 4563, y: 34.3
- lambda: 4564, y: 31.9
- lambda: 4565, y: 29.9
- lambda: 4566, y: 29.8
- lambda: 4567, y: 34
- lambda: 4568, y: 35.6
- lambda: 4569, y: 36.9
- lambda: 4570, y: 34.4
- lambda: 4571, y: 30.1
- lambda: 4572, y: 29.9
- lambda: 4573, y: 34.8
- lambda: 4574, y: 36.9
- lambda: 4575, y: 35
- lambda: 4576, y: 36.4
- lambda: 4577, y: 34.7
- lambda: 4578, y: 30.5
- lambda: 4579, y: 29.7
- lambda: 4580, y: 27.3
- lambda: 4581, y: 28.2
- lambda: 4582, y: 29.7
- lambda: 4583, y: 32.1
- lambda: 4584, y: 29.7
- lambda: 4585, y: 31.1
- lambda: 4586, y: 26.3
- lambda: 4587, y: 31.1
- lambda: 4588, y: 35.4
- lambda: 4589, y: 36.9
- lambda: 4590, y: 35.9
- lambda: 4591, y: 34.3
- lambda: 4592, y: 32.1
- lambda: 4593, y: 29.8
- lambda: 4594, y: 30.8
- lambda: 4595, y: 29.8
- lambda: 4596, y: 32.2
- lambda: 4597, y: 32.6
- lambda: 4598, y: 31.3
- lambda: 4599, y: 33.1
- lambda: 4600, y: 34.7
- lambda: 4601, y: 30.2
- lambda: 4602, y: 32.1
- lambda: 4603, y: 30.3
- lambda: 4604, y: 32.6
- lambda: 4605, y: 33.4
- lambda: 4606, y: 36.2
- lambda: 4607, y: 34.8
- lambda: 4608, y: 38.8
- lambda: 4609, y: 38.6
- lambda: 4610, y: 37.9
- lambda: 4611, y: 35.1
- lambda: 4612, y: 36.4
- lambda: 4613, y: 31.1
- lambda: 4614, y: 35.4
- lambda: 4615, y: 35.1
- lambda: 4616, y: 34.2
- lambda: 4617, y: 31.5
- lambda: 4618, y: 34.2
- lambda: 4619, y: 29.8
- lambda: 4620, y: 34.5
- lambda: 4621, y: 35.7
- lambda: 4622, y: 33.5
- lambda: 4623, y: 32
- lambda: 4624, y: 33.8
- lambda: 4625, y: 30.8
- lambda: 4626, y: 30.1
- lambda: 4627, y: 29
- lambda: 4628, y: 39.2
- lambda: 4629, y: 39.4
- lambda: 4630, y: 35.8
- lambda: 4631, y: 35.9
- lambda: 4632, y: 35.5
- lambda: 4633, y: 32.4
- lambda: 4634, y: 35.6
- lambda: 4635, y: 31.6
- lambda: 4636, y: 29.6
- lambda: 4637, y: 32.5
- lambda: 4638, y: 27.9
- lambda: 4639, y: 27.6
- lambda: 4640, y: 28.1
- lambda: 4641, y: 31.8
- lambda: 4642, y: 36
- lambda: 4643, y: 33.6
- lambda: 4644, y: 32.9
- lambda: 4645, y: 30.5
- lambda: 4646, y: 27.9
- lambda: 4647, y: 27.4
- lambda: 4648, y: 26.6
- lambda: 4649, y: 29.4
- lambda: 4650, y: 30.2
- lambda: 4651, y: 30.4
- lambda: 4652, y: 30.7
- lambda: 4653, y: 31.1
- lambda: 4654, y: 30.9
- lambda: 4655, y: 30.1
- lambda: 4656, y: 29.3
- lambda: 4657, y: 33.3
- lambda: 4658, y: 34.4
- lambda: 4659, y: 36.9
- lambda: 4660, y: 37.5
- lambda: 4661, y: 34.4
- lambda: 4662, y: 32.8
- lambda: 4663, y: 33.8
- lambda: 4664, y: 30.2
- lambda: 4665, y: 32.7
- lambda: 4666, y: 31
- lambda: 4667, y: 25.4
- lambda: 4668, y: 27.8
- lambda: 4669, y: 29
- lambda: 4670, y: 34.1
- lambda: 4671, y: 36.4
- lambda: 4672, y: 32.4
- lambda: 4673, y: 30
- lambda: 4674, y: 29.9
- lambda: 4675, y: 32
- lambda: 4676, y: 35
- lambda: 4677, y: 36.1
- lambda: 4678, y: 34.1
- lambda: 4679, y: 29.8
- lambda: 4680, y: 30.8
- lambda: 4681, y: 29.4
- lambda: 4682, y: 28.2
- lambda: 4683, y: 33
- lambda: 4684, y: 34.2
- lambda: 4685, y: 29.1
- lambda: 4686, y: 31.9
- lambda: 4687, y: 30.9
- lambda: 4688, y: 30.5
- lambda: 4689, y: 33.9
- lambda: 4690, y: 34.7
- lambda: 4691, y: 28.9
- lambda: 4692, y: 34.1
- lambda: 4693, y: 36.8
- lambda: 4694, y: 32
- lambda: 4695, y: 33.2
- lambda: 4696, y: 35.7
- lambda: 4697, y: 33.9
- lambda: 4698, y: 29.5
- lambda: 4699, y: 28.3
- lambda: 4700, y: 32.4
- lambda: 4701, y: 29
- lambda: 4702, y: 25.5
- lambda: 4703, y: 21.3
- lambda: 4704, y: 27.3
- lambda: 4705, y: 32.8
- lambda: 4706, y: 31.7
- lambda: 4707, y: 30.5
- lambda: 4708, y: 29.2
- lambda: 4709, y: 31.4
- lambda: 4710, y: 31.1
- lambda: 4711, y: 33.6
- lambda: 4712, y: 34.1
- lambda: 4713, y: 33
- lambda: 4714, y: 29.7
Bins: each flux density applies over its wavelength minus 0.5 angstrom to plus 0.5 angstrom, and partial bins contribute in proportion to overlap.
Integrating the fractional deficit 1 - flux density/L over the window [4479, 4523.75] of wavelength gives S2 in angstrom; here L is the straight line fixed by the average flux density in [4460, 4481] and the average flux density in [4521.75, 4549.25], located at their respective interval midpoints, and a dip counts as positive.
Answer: -3.6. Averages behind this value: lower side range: 29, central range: 31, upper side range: 28.4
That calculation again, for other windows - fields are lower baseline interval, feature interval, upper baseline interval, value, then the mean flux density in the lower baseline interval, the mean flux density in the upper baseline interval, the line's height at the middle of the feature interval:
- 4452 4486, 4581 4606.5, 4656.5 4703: -1.73 angstrom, 27.2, 31.9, 30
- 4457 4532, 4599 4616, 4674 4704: -2.12 angstrom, 29.6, 31.4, 30.7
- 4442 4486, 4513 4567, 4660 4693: -1.70 angstrom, 27.6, 31.9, 29.1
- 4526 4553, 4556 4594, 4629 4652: -4.26 angstrom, 28.4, 31.5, 29.5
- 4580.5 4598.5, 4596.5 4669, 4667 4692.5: -2.12 angstrom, 31.6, 31.7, 31.7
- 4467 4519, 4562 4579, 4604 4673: -0.80 angstrom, 31.1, 32.7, 31.9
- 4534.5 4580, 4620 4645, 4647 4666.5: -0.87 angstrom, 31.9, 31.8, 31.8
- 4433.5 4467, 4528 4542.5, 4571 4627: 0.92 angstrom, 25.9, 32.9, 29.9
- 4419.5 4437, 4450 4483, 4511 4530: 0.58 angstrom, 26.2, 29.2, 27.4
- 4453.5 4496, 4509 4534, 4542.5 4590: 0.47 angstrom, 27.9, 32.1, 30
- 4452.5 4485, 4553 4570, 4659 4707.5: -2.53 angstrom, 27.1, 31.6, 29.1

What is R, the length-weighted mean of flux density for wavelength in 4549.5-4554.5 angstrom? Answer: 30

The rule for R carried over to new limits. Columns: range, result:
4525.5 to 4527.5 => 24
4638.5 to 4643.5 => 31.4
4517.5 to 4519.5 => 30.3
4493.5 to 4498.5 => 29.3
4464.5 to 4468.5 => 29.6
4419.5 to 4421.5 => 32.1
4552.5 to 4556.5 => 31.6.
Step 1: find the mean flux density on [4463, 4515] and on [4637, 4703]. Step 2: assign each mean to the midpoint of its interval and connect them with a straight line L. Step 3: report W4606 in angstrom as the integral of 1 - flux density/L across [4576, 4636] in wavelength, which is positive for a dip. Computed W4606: -3.5 angstrom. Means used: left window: 30.9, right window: 31.4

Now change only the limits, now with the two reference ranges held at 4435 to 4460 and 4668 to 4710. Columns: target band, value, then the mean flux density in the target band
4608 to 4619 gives -1.9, 34.9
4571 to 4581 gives -1.2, 32.4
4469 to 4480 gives -1.6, 30.7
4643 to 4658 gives 0.1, 30.3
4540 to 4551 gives -0.6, 29.9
